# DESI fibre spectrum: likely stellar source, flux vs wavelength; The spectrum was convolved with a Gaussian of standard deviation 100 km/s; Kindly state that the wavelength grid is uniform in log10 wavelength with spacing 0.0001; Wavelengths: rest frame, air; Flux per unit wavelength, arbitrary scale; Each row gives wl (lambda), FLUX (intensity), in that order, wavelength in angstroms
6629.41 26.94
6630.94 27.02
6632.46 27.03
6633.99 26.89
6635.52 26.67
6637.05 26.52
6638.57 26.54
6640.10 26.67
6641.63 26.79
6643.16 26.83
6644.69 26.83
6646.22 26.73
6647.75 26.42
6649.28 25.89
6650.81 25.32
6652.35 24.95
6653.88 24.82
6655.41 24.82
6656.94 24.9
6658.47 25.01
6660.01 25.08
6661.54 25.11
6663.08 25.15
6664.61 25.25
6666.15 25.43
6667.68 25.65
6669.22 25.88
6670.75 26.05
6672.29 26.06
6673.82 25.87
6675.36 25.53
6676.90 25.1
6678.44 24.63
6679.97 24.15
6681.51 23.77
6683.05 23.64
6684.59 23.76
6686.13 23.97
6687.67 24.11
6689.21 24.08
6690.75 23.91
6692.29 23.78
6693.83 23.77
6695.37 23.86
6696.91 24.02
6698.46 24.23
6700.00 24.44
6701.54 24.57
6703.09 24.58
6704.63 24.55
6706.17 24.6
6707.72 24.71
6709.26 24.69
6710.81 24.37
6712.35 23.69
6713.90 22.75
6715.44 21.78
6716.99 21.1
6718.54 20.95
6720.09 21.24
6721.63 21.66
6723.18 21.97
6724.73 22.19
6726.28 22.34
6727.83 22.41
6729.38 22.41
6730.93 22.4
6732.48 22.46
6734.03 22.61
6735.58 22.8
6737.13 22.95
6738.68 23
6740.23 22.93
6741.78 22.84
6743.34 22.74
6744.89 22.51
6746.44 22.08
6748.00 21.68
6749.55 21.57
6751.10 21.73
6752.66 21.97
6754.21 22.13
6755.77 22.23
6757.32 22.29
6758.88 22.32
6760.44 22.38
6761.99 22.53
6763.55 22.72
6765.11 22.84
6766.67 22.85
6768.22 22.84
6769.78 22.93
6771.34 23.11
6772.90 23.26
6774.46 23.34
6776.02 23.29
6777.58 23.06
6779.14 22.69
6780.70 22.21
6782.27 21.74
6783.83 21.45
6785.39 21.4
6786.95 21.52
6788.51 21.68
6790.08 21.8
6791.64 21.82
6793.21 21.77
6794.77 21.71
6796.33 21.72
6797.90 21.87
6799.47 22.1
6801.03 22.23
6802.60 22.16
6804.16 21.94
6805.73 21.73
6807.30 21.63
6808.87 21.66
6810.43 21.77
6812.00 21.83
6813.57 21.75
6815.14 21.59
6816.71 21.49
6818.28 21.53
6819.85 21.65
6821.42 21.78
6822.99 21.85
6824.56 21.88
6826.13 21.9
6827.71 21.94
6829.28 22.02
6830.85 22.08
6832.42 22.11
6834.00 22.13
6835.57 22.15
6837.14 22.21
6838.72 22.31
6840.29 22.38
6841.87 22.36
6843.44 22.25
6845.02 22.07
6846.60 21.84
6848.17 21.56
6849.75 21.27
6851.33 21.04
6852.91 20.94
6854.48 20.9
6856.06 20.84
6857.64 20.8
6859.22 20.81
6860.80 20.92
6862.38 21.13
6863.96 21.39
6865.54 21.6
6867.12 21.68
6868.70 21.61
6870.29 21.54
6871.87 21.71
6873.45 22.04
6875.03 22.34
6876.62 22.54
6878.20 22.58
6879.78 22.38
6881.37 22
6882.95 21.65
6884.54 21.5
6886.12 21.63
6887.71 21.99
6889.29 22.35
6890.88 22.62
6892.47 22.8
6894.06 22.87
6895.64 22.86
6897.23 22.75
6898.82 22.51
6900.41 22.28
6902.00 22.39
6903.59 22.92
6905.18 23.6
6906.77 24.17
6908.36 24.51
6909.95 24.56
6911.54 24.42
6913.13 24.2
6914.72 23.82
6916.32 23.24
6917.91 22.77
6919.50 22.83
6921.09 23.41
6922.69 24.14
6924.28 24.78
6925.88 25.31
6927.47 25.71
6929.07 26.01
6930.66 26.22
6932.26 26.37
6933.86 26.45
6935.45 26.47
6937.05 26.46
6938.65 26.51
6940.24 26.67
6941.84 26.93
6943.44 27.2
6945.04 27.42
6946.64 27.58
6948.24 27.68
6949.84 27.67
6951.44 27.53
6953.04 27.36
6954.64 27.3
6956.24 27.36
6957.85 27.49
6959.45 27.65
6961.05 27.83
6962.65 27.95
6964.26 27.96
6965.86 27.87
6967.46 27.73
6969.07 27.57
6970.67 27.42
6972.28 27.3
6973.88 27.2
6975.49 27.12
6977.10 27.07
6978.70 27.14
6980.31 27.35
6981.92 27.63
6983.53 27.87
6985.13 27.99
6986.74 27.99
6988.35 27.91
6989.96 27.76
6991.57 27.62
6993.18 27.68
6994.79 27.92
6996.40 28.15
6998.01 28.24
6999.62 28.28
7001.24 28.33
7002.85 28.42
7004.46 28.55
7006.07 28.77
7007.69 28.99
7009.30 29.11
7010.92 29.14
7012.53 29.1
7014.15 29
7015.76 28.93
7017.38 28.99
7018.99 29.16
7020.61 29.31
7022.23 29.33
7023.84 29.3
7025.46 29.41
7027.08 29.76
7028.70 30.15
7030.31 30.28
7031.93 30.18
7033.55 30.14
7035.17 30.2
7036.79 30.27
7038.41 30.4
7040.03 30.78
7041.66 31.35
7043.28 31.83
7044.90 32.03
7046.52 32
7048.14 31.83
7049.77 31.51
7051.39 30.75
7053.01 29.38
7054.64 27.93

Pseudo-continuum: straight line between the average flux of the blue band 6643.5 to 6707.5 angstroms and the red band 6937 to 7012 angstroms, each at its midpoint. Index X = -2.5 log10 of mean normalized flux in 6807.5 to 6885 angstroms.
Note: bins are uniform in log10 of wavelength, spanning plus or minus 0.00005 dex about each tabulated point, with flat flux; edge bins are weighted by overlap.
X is 0.22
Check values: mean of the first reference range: 24.9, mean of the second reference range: 27.7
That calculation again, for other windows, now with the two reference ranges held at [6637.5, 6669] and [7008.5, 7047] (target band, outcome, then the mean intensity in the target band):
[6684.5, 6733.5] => 0.13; 23.3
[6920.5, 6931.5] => 0.15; 25.1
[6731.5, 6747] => 0.18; 22.7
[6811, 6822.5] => 0.26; 21.7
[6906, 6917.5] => 0.19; 24.1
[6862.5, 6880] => 0.27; 21.9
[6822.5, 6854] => 0.26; 21.9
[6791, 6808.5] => 0.24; 21.9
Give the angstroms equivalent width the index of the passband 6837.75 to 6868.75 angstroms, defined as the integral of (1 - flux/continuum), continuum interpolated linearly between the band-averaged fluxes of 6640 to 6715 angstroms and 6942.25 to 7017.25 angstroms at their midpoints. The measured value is 6.0 angstroms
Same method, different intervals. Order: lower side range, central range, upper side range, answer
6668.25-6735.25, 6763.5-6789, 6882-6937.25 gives 1.3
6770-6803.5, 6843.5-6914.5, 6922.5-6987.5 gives 7.7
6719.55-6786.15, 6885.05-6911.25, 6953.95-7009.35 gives 3.0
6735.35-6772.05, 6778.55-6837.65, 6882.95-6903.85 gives 1.6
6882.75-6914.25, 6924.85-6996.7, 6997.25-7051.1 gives -2.6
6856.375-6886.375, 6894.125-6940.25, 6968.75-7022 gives -0.5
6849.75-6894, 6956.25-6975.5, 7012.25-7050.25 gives -0.6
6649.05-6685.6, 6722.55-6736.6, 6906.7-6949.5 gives 1.5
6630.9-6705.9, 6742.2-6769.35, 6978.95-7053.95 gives 4.0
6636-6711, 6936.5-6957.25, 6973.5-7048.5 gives 0.8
